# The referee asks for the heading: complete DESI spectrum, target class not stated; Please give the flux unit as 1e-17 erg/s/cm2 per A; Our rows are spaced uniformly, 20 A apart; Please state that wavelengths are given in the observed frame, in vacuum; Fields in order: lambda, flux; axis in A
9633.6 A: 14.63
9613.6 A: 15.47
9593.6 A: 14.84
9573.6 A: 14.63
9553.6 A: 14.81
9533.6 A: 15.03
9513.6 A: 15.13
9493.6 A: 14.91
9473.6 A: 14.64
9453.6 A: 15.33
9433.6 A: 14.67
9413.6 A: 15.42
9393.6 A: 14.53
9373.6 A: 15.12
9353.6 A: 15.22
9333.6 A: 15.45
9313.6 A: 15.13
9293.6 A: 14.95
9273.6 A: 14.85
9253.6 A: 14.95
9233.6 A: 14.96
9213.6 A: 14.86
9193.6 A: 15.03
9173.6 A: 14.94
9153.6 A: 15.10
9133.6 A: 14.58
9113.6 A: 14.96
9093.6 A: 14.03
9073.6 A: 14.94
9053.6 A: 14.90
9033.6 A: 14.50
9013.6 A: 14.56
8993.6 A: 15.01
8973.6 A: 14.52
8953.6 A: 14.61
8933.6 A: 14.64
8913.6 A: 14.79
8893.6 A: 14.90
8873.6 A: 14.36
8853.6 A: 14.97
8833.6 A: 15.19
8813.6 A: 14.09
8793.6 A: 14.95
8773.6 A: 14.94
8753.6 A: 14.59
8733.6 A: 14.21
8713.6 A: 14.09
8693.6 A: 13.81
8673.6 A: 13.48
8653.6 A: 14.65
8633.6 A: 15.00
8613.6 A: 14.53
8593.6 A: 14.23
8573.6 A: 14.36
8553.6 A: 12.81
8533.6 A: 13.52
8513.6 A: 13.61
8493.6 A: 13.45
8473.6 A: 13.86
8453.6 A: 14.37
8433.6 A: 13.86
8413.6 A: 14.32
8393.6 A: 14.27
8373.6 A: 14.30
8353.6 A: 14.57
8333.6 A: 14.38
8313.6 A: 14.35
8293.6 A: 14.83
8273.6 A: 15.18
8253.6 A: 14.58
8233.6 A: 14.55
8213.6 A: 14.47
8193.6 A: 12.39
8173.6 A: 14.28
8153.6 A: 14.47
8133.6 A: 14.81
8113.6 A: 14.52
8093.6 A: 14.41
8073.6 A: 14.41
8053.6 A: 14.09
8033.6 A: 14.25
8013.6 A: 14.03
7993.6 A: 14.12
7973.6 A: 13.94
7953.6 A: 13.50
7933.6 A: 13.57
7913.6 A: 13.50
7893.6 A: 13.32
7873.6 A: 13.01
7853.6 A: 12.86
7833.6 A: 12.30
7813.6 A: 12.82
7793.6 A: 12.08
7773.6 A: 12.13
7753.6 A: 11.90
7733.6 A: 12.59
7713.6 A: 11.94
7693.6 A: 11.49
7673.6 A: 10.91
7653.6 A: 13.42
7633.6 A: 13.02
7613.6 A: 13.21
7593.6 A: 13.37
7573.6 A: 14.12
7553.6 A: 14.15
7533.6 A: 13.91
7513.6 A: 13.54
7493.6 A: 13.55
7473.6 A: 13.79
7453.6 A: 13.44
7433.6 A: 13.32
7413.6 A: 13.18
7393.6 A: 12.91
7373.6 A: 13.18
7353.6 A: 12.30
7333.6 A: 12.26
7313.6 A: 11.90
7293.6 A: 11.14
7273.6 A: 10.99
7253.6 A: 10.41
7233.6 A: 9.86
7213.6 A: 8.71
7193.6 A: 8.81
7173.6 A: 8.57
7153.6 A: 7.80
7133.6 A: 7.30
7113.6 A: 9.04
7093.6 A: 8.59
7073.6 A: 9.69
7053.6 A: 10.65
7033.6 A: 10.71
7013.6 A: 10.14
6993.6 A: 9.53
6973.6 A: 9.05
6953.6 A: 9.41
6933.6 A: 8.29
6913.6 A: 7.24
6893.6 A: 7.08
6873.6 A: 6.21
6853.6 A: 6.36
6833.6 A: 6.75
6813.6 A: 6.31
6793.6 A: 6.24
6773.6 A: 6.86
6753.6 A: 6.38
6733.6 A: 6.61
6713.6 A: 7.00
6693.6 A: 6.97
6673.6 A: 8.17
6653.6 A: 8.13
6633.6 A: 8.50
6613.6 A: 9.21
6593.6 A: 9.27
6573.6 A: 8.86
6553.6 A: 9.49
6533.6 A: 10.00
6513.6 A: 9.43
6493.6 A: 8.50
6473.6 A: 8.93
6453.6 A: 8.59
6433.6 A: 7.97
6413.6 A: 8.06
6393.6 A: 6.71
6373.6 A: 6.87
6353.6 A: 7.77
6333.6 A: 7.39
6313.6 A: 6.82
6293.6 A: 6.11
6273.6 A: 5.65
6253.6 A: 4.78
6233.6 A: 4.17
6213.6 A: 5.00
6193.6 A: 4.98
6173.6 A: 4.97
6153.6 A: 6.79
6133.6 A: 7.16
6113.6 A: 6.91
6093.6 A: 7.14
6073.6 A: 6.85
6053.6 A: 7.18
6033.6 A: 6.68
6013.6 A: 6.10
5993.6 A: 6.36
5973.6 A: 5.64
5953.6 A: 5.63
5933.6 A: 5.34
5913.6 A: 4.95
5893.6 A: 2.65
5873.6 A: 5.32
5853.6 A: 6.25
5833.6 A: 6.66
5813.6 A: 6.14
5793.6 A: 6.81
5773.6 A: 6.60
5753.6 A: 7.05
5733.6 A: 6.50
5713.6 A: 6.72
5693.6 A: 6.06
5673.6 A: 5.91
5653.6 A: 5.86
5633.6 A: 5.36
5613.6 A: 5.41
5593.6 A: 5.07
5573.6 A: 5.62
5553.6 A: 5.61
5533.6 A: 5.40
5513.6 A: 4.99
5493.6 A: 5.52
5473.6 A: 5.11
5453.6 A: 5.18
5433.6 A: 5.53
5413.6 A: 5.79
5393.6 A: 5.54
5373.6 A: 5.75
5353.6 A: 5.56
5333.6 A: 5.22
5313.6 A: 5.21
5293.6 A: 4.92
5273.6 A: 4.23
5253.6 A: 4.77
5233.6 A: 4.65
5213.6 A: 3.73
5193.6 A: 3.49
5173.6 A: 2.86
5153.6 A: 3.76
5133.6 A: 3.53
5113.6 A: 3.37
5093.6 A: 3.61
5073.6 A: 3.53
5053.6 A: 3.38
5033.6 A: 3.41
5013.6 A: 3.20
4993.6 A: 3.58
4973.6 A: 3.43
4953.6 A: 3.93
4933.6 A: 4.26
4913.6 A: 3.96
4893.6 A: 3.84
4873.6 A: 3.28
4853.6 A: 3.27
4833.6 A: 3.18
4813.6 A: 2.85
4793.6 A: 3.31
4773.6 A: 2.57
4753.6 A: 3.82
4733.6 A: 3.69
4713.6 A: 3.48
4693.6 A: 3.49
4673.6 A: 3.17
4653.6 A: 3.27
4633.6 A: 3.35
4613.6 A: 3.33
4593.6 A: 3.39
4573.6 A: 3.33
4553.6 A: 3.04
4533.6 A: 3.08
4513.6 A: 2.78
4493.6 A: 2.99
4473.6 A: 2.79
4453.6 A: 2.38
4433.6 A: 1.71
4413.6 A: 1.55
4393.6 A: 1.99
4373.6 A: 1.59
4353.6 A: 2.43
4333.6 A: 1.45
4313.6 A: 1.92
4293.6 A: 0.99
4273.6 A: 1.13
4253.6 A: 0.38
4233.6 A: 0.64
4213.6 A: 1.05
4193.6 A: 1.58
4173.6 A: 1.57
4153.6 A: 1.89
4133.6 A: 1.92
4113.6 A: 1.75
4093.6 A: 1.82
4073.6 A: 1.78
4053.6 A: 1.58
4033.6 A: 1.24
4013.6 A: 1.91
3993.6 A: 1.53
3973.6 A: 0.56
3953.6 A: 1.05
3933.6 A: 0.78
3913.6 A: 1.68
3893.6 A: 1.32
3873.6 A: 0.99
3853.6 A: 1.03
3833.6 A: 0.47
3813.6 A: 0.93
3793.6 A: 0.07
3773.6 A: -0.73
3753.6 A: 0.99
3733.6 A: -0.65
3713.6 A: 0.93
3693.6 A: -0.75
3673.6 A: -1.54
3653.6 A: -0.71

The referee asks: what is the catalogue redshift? 0.00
